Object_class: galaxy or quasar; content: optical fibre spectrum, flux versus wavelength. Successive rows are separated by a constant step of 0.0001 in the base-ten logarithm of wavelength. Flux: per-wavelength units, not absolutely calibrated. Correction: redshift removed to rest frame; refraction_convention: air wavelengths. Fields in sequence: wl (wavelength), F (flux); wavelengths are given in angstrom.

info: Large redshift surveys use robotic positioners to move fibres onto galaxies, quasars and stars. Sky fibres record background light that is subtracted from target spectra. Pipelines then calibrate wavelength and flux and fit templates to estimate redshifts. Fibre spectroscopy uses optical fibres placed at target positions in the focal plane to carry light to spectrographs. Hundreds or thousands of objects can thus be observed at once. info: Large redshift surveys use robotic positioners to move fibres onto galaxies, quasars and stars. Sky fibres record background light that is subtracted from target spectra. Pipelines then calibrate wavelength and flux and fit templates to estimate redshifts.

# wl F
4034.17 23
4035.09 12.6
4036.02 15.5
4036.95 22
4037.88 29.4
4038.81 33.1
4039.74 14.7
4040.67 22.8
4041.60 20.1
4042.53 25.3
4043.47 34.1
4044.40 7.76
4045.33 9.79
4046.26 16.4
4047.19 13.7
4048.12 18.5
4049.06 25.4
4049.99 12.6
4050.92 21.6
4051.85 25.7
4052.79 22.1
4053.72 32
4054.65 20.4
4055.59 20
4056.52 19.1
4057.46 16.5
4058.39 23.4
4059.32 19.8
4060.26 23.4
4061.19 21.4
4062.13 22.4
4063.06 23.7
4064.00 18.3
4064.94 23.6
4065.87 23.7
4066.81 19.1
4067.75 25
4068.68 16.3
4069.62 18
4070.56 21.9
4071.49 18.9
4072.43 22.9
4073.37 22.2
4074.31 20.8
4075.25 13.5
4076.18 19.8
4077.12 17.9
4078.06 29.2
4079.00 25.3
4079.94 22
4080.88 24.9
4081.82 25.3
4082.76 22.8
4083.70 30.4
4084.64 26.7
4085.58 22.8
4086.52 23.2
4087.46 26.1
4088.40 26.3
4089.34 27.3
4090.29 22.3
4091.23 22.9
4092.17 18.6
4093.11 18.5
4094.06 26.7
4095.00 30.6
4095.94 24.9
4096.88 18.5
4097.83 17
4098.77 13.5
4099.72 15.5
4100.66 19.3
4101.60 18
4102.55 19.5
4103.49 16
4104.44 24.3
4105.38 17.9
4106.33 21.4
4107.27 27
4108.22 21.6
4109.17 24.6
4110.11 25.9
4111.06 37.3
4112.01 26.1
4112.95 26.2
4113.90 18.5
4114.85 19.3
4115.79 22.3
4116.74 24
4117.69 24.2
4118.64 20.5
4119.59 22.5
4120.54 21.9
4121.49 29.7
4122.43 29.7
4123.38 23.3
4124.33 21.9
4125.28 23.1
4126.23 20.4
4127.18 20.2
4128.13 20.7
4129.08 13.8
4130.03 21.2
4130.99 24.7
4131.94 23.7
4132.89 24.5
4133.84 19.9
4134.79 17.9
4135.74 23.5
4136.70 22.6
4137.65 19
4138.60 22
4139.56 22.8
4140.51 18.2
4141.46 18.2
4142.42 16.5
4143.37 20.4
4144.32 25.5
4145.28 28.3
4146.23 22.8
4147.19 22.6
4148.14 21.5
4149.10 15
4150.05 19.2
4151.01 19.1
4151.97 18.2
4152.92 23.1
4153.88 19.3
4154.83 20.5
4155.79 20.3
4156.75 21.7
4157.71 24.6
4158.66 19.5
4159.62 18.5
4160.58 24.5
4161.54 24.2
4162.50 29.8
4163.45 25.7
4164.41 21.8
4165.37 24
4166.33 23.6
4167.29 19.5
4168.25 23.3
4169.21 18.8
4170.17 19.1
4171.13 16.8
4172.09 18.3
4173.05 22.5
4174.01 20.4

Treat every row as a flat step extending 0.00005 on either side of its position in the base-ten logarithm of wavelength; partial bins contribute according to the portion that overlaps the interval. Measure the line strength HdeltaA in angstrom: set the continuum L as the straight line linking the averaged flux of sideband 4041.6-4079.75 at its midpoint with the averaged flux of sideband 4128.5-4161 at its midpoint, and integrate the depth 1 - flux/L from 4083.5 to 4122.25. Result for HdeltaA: -3.8 angstrom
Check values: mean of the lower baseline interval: 20.8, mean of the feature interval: 22.9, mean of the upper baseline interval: 21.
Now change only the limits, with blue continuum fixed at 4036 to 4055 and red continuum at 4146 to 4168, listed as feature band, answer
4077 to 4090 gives -2.3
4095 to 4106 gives 1.2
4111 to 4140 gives -1.4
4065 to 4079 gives 0.3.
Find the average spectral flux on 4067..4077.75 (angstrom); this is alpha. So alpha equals 19.9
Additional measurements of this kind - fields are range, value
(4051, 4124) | 22.5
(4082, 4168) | 22.3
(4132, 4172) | 21.4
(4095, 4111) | 21.1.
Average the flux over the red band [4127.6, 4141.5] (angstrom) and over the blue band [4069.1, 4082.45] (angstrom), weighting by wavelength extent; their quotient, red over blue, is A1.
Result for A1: 0.97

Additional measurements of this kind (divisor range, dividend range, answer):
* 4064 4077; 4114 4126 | 1.15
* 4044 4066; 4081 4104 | 1.11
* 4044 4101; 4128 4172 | 1.00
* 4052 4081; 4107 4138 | 1.07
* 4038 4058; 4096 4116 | 1.04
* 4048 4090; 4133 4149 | 0.95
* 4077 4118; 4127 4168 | 0.93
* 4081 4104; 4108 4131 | 1.05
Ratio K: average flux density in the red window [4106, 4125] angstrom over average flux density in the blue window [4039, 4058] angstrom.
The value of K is 1.2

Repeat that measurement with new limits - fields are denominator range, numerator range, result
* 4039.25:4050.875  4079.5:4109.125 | 1.20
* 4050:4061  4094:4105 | 0.92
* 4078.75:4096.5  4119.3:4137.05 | 0.91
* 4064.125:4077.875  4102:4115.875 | 1.14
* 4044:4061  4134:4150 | 1.08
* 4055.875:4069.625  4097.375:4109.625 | 0.94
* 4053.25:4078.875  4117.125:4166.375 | 1.03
